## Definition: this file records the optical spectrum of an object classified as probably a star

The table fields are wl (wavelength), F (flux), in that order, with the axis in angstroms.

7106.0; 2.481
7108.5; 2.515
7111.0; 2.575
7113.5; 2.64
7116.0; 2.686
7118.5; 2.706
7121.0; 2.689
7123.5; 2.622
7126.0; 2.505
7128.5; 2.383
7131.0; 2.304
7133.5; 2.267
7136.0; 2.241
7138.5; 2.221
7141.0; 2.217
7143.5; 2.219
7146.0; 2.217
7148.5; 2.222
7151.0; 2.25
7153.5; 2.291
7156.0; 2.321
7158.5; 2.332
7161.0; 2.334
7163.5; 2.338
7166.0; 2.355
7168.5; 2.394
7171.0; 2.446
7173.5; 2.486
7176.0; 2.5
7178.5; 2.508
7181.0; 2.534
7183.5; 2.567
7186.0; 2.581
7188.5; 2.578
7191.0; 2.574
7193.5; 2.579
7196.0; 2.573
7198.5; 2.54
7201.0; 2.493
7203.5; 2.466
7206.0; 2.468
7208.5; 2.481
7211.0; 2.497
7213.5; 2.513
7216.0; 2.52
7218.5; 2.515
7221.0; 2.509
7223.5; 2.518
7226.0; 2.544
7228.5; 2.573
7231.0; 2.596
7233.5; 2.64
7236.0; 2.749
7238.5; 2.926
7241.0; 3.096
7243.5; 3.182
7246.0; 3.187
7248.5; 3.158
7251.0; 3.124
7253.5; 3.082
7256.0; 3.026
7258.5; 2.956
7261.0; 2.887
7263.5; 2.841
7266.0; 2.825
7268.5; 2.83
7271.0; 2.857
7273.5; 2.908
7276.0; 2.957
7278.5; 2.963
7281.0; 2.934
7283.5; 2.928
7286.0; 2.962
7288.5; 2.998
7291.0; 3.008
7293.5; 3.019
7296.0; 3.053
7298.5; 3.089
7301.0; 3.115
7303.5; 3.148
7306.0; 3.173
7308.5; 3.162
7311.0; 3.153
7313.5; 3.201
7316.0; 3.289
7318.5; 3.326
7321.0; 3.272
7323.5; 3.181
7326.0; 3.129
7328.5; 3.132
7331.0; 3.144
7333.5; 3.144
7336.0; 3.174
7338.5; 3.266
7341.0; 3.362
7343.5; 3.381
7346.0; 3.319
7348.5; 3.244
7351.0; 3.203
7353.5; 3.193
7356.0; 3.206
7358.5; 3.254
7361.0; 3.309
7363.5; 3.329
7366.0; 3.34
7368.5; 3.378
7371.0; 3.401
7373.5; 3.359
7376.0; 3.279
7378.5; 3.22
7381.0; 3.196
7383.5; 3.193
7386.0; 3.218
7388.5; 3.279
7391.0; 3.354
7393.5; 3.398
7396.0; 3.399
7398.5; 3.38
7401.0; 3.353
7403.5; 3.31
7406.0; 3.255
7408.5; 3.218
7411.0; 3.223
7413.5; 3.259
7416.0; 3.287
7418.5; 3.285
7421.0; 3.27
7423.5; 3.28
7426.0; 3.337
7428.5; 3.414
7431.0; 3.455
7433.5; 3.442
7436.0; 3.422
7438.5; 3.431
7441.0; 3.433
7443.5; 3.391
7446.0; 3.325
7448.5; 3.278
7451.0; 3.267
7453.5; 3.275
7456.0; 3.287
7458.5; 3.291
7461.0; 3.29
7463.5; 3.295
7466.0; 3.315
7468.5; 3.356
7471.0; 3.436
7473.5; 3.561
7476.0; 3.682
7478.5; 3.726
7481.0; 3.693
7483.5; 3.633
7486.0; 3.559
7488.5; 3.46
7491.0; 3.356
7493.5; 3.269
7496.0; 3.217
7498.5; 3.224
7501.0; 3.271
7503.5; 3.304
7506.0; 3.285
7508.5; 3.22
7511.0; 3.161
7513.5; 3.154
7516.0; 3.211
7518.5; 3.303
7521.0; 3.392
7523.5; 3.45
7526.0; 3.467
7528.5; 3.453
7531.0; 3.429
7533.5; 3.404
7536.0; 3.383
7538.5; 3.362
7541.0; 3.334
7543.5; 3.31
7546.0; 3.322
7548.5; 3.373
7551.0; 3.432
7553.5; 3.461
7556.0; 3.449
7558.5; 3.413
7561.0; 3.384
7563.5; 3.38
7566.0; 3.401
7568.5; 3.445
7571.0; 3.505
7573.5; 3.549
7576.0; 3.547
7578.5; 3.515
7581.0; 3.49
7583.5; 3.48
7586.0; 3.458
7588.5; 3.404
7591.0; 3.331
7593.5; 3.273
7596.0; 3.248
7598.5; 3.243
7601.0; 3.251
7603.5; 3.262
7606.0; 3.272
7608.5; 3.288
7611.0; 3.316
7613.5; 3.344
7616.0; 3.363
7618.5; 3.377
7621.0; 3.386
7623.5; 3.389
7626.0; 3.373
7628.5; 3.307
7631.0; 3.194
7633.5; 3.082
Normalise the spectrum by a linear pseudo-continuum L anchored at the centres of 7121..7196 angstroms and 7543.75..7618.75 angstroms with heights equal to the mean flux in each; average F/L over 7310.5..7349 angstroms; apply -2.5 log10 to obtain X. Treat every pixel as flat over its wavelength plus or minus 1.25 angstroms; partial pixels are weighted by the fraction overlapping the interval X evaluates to -0.16 mag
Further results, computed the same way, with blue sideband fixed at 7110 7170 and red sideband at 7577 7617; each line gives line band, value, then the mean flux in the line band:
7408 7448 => -0.12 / 3.34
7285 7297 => -0.12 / 3.01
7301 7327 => -0.16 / 3.2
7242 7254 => -0.20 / 3.15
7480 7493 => -0.13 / 3.52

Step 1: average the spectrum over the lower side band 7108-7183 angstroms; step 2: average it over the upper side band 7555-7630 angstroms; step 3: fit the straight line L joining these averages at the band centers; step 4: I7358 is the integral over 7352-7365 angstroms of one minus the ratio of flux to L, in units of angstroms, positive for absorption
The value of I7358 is -1.7 angstroms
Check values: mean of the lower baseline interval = 2.41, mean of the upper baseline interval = 3.38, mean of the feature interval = 3.26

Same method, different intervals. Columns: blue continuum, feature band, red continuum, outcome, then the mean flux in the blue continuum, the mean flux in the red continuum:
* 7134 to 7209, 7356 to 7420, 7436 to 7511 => -4.0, 2.41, 3.38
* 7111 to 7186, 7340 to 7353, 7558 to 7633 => -2.1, 2.41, 3.37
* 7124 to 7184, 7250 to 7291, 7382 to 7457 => -2.4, 2.35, 3.32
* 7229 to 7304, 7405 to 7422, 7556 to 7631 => -0.6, 2.96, 3.38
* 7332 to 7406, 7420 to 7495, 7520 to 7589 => -1.1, 3.29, 3.43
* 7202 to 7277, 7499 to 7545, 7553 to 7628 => -0.8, 2.78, 3.39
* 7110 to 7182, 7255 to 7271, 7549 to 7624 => -1.3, 2.41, 3.39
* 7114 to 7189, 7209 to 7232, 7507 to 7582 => 0.5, 2.41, 3.39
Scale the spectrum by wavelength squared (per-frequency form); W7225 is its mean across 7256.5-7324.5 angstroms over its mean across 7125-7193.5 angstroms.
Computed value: 1.32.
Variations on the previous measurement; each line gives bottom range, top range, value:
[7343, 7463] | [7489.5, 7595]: 1.06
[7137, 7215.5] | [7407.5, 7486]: 1.50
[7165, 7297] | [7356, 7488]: 1.29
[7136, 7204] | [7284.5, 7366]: 1.38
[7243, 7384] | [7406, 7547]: 1.12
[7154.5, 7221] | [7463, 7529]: 1.49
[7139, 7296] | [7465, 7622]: 1.39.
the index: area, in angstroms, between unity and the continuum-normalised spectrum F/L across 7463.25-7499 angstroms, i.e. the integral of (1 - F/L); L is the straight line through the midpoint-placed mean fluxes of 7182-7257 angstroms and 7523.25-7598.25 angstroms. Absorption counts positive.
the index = -2.39 angstroms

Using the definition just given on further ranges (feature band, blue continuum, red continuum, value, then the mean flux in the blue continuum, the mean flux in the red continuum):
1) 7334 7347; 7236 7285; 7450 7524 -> -0.74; 2.98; 3.36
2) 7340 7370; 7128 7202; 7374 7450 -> -1.81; 2.4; 3.32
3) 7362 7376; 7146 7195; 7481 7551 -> -1.87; 2.43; 3.35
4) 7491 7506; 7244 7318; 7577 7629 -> -0.09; 3.03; 3.35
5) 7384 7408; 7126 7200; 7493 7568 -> -2.60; 2.39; 3.34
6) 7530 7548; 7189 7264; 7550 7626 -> -0.35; 2.72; 3.39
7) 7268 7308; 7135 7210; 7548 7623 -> -4.73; 2.41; 3.39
